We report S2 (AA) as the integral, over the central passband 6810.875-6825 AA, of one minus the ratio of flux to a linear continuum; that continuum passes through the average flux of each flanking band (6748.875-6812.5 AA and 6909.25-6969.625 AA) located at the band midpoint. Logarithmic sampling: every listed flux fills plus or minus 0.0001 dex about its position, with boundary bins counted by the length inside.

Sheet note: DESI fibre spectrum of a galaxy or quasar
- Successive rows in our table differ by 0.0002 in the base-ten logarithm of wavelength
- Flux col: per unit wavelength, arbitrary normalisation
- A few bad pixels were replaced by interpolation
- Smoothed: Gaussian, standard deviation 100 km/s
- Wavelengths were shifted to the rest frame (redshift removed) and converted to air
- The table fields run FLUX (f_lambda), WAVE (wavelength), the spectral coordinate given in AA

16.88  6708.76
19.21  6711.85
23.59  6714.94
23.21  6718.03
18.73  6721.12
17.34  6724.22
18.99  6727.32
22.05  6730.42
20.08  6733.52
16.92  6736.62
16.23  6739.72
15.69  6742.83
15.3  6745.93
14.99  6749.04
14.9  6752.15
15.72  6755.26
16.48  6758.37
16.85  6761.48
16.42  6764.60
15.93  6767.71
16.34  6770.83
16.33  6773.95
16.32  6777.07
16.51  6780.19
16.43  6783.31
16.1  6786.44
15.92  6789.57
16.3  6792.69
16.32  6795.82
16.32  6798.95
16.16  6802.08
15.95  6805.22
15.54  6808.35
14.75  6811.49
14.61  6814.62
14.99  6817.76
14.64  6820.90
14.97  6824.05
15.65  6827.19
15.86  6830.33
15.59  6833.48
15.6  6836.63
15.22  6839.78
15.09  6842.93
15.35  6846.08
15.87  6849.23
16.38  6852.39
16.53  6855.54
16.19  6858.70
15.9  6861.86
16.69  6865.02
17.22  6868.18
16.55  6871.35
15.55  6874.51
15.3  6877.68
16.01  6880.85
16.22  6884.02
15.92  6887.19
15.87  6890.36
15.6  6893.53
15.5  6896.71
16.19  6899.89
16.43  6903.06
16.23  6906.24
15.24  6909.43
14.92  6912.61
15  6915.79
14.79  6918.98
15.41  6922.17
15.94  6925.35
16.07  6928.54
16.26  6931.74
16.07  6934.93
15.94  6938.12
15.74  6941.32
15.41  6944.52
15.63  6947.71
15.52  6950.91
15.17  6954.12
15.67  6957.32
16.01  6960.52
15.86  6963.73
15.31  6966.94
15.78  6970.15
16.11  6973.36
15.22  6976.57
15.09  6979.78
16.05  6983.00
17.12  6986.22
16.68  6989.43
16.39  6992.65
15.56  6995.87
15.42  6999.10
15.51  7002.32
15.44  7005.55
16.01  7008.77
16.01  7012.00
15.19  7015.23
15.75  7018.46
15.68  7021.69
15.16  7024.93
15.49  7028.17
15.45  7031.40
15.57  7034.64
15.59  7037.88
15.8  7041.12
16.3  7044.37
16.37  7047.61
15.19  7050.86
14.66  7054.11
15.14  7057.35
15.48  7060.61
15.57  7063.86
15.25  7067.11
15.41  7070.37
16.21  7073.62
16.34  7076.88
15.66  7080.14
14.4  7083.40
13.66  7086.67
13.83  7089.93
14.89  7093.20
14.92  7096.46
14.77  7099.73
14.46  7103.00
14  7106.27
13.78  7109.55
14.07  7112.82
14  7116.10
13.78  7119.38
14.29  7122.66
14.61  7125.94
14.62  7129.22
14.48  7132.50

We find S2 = 1.0 AA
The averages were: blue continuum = 16.1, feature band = 14.8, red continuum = 15.6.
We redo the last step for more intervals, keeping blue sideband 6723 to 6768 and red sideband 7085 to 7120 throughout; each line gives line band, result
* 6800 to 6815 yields 0.9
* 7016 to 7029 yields -0.6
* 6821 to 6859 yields 1.4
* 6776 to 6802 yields 0.5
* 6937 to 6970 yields -0.6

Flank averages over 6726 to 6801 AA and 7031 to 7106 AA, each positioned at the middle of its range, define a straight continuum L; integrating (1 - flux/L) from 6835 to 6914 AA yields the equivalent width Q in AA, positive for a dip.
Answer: 1.1 AA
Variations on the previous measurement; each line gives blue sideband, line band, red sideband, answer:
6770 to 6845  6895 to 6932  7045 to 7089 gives -0.19 AA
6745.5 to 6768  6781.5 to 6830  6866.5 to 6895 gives 0.81 AA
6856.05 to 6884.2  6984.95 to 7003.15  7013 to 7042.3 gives -0.52 AA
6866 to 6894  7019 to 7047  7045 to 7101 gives -0.54 AA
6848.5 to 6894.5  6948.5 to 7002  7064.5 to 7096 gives -0.65 AA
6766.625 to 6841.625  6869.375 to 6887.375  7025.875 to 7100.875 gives -0.37 AA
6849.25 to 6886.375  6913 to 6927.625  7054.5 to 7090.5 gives 0.60 AA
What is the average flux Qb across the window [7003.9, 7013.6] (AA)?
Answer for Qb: 15.8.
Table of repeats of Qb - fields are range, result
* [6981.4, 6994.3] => 16.6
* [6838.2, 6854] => 15.6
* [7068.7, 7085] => 15.6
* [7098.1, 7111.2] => 14.3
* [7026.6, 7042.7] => 15.6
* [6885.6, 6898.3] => 15.7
